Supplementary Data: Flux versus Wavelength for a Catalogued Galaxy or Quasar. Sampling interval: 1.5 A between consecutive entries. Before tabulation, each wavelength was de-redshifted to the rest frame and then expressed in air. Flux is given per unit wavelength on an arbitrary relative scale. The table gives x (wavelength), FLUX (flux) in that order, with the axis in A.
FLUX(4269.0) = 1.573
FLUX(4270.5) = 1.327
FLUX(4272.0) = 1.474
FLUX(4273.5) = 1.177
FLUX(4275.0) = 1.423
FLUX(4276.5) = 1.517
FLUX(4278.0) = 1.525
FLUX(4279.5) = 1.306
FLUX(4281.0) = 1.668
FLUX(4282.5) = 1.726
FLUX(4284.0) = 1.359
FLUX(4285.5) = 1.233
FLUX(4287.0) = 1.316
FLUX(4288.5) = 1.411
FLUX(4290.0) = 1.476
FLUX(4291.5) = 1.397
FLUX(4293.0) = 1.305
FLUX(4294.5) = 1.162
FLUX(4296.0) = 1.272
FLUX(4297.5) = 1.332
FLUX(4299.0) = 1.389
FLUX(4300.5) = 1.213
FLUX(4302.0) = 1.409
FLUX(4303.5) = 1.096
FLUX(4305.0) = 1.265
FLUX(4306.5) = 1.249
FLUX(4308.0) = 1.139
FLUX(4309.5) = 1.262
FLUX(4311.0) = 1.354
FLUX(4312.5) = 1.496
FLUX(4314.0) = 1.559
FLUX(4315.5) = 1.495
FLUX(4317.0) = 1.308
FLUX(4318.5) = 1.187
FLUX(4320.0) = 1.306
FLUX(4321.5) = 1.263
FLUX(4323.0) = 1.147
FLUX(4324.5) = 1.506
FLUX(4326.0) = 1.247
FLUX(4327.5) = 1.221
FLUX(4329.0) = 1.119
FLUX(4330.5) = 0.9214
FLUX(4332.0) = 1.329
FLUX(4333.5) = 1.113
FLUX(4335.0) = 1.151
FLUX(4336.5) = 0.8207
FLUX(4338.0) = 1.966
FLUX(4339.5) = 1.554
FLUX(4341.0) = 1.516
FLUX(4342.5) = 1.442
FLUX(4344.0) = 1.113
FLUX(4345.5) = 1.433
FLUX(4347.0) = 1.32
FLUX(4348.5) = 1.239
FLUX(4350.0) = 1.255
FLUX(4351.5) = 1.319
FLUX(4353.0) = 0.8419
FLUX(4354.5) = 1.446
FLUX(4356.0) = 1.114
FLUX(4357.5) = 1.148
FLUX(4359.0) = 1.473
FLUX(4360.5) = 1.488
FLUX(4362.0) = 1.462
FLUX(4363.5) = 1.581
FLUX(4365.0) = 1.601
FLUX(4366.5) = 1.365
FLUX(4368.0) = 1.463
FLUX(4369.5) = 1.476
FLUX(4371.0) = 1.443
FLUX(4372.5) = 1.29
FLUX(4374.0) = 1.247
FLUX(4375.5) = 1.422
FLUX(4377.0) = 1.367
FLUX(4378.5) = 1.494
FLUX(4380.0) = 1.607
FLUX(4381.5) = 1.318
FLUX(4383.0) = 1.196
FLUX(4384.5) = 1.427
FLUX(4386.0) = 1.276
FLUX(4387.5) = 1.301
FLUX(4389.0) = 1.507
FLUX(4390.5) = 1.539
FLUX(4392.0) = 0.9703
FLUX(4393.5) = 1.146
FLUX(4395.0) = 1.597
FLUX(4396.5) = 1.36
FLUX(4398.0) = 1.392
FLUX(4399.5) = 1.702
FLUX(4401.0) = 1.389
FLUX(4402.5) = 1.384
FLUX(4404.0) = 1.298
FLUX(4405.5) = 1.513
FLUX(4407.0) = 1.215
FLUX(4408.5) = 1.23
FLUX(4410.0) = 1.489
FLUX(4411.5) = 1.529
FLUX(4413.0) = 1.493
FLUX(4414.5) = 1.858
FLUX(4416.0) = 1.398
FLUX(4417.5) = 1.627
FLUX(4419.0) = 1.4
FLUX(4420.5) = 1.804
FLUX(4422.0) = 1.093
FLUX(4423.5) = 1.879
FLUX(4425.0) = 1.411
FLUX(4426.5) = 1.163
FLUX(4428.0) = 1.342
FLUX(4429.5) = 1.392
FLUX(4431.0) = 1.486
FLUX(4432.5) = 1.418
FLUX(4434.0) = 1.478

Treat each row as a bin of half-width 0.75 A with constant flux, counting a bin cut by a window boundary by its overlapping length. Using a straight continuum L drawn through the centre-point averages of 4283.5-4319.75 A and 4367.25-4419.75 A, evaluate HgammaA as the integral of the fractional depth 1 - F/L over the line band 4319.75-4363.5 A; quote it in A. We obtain 2.2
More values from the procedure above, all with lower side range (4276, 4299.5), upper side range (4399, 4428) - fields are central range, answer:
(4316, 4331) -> 2.0 A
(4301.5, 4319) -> 1.1 A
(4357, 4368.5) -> -0.1 A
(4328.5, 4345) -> 1.6 A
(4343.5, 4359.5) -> 2.1 A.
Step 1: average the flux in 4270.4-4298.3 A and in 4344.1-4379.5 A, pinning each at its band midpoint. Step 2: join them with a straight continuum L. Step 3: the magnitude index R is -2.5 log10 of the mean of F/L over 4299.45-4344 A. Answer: 0.064 mag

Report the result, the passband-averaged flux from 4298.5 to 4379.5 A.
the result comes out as 1.32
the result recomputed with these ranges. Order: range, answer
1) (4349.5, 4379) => 1.36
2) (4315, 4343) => 1.29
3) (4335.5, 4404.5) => 1.37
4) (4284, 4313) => 1.3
